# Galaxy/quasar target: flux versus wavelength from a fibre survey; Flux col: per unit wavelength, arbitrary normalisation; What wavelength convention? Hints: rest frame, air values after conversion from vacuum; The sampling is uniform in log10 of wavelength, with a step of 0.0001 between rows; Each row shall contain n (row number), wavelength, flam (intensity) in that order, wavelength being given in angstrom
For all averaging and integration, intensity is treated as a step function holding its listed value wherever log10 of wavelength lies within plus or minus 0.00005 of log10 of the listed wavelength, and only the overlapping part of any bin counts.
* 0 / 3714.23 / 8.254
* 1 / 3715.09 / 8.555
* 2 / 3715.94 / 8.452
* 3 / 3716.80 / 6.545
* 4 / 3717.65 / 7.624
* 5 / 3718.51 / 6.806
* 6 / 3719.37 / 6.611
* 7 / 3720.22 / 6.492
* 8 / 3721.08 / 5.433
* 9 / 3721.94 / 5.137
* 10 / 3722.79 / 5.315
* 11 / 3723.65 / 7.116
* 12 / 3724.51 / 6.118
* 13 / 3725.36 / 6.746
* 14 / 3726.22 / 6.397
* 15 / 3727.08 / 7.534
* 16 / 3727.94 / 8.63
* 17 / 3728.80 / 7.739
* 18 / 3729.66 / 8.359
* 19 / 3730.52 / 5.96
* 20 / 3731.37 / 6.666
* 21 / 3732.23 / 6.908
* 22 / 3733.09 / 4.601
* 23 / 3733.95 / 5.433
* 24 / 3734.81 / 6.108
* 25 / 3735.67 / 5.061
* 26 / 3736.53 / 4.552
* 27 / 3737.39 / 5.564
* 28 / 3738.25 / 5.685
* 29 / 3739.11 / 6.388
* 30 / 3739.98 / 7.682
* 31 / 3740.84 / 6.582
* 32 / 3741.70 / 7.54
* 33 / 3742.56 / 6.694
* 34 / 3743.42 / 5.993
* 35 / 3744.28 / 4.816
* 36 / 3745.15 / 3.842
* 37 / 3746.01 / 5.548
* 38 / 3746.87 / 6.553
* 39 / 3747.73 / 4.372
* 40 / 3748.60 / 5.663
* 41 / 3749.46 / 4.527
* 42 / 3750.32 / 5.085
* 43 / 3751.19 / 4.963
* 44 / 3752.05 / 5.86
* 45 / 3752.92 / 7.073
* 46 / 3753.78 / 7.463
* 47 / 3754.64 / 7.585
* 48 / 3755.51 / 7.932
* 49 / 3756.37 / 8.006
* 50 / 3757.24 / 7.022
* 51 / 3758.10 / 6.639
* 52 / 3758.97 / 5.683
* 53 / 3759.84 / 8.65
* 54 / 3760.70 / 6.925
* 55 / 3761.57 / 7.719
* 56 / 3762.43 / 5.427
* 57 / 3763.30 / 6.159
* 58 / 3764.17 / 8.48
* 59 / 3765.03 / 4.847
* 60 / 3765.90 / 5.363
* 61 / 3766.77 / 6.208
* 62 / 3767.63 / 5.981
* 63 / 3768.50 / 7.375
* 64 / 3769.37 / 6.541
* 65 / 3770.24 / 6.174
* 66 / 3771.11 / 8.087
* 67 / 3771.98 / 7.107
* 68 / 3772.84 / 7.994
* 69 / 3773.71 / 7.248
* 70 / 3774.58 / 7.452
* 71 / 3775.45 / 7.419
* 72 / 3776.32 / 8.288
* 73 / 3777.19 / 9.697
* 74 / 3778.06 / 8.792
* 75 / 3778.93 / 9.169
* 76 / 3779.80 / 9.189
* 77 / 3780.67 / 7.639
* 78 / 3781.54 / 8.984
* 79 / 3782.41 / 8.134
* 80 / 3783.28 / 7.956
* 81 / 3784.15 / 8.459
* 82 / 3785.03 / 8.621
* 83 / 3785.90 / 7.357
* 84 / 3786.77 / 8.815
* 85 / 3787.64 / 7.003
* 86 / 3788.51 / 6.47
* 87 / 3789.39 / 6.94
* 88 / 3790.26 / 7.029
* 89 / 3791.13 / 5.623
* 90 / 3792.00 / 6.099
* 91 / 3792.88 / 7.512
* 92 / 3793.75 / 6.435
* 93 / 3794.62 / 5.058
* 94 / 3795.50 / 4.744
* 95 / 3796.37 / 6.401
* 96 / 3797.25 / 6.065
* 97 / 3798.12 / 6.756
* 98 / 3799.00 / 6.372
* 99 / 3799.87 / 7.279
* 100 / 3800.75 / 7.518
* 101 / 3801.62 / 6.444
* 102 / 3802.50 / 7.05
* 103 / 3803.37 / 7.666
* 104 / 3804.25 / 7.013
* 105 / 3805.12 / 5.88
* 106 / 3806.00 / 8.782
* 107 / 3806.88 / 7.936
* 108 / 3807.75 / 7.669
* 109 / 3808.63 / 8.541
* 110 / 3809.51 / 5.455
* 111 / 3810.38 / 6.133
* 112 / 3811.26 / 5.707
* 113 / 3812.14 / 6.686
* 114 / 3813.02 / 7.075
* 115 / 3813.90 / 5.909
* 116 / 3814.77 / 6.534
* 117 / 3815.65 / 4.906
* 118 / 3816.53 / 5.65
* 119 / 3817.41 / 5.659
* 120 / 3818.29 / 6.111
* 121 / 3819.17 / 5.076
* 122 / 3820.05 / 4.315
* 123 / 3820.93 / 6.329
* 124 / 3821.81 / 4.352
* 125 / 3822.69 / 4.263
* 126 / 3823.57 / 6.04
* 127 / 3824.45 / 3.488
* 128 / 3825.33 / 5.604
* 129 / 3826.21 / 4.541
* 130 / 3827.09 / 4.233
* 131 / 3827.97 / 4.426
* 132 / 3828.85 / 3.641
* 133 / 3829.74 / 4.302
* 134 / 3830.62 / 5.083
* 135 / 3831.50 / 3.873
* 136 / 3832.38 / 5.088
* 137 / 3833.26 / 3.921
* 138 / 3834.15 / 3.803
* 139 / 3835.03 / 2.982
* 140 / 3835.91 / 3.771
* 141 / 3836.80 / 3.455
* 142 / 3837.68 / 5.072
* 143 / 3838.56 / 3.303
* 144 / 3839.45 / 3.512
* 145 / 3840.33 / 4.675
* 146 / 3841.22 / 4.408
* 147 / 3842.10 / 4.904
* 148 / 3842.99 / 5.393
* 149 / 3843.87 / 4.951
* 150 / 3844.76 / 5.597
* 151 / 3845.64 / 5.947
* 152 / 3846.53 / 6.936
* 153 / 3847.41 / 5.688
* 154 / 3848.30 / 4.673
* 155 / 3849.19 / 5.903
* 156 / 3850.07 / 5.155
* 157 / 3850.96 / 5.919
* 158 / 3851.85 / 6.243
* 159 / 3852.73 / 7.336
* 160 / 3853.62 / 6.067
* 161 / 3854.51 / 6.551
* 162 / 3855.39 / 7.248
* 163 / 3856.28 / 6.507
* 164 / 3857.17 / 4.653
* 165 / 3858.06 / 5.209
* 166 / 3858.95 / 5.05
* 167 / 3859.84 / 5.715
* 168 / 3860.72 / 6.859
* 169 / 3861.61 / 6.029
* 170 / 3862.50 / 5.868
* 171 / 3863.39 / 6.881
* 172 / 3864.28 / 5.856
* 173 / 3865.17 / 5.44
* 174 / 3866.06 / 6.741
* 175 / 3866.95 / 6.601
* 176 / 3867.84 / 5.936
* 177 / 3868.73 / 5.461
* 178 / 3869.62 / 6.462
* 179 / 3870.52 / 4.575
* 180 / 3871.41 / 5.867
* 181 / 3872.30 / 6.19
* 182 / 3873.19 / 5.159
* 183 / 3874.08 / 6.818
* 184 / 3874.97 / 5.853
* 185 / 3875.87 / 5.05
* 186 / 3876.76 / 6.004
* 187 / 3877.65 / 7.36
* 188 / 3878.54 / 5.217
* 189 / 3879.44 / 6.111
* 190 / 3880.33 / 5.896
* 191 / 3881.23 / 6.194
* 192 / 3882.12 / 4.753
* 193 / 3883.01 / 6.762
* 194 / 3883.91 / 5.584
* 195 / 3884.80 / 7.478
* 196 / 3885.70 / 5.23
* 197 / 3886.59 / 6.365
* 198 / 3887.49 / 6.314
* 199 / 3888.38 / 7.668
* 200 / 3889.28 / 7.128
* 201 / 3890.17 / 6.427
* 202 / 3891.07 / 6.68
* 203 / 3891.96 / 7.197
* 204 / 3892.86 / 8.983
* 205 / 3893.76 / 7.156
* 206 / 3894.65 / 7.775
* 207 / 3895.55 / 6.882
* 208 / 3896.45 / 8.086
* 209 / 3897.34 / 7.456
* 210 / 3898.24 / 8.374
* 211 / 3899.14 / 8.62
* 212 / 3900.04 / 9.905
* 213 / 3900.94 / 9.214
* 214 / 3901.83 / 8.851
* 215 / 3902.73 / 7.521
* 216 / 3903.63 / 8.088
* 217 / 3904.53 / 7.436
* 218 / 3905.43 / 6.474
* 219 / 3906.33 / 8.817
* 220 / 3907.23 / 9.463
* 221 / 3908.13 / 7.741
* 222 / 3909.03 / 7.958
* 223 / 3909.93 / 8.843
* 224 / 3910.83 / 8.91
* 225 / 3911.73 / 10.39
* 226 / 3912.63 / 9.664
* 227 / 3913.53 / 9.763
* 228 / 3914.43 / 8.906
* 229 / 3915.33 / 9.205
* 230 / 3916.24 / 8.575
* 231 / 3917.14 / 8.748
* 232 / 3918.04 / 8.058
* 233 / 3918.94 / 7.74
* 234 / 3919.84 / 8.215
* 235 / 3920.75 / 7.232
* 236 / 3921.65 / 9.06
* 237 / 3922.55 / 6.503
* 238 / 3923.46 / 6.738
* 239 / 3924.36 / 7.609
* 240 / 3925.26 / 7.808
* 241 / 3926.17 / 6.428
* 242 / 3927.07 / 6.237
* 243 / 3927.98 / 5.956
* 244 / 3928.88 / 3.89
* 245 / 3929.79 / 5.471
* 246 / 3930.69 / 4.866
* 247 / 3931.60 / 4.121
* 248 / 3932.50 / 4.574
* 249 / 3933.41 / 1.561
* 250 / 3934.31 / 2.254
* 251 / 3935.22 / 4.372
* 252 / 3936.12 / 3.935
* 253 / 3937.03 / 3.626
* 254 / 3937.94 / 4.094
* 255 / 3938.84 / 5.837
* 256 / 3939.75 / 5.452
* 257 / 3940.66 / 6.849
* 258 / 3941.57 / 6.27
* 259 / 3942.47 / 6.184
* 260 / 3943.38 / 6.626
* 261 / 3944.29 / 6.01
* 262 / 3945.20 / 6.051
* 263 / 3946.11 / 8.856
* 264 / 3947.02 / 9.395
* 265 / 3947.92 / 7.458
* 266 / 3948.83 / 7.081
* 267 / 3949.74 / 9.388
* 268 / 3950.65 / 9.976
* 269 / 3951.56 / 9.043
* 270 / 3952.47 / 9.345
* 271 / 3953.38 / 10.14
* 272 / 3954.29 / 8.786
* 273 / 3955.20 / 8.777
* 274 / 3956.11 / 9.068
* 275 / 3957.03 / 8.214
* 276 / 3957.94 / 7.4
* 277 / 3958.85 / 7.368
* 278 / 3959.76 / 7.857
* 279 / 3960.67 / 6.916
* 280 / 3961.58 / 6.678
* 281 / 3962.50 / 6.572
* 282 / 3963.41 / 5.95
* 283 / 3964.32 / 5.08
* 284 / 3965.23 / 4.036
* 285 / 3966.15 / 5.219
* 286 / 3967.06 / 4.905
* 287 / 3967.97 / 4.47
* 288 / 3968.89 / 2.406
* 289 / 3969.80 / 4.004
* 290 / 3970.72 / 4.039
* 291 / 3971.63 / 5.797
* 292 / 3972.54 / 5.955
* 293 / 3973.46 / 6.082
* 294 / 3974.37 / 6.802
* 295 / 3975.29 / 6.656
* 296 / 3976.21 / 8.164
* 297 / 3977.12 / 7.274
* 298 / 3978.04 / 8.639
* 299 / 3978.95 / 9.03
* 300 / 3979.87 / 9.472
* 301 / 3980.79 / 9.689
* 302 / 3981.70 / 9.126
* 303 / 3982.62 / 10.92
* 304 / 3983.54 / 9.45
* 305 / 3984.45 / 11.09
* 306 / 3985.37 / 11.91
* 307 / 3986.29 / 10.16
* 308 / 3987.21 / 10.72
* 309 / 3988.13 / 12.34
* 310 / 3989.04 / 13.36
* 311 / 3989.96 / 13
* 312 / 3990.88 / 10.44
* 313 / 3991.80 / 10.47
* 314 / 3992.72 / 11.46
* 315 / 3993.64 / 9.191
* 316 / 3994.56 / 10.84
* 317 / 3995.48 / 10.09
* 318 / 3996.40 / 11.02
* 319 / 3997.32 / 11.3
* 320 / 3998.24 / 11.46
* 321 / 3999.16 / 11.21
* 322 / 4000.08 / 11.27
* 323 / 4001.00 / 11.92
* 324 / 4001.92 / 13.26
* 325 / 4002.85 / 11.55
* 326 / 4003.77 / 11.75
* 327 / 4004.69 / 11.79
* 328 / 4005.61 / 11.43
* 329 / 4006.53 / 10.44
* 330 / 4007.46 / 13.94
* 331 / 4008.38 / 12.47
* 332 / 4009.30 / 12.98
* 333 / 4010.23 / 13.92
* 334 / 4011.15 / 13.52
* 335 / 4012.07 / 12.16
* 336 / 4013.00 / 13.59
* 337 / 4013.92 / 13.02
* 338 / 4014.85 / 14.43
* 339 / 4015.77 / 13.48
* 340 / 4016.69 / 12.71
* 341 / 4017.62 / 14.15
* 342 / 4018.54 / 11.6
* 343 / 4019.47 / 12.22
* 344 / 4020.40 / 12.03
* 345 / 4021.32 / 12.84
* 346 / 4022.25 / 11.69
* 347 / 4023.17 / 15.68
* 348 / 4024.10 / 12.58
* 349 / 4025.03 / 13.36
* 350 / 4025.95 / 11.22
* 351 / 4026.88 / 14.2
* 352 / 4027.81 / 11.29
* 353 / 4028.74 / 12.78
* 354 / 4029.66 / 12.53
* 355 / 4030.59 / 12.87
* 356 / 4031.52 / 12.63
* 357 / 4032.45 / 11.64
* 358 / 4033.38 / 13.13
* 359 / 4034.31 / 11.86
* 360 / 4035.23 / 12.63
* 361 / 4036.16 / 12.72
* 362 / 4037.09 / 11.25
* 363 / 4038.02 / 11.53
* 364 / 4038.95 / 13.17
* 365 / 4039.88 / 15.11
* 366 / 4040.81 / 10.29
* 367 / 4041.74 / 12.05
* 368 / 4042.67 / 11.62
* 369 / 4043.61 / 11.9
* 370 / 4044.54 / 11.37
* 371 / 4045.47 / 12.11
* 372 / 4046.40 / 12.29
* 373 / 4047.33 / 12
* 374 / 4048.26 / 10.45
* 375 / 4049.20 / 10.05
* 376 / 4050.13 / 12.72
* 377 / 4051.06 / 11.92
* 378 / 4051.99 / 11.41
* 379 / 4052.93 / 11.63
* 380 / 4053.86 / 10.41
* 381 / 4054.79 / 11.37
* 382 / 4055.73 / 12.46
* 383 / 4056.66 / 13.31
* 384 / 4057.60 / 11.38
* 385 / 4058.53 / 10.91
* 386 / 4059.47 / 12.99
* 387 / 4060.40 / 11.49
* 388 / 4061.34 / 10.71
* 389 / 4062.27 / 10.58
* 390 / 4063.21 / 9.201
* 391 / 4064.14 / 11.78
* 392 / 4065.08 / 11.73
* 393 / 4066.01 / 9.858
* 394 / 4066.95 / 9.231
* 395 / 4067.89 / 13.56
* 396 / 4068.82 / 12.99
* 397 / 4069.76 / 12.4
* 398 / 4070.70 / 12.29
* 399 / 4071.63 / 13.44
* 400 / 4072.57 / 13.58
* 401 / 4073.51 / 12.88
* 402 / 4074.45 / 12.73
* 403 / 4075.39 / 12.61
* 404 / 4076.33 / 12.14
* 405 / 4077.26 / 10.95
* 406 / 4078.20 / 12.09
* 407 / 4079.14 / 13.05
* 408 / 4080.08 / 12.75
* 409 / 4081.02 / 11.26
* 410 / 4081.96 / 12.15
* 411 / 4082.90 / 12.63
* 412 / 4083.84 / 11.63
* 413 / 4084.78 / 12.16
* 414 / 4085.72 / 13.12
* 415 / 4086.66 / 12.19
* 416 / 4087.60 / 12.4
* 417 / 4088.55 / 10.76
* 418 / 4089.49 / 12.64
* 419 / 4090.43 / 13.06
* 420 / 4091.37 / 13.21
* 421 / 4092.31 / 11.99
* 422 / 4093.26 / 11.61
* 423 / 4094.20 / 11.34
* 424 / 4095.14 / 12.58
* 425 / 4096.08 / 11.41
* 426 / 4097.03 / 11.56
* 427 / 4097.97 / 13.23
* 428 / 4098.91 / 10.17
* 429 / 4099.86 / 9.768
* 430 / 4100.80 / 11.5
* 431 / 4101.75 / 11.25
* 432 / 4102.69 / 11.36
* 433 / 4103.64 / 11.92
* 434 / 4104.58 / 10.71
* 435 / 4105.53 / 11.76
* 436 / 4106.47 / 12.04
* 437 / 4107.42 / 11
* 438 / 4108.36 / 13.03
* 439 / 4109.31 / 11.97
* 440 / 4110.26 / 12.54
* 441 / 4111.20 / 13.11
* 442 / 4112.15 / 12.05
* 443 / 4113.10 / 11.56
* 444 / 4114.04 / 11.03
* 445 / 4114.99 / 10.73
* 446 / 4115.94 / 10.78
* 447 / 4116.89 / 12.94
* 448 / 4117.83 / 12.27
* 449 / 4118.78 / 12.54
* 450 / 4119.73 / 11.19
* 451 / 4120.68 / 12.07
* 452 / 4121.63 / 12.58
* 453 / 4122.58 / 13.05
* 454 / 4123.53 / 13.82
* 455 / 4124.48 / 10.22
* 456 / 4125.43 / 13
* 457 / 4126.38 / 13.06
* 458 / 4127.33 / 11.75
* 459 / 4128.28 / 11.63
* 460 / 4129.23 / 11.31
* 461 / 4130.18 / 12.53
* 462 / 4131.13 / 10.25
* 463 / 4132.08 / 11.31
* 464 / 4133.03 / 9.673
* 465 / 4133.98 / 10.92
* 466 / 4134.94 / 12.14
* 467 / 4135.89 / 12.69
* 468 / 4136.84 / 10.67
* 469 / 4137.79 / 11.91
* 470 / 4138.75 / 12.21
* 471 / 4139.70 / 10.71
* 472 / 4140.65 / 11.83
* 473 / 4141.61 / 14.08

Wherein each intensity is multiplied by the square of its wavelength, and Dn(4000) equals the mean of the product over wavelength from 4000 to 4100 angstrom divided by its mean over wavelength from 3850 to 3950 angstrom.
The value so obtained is 2.0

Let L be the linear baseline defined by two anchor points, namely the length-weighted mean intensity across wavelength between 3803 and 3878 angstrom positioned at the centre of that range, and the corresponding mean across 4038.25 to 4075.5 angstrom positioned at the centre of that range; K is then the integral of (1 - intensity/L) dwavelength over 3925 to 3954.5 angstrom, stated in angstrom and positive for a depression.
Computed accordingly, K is 7.7 angstrom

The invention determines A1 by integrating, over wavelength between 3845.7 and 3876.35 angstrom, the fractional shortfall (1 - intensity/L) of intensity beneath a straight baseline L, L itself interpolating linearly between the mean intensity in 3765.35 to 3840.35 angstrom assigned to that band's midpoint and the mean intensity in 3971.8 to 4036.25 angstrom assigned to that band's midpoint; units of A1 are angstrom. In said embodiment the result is 7.1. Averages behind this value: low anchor 6.27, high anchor 11.4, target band 5.96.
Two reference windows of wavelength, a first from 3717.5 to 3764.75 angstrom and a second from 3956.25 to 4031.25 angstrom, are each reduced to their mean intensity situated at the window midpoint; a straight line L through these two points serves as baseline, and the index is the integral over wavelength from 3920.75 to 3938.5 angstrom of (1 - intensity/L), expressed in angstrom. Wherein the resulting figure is 7.6 angstrom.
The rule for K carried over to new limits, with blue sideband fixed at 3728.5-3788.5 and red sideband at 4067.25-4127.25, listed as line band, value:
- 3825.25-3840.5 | 7.3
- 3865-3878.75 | 4.2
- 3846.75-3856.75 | 2.6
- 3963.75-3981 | 6.8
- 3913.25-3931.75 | 4.2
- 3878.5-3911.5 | 5.6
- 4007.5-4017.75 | -2.4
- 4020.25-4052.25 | -3.2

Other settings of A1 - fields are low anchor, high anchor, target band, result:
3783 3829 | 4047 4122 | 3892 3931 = 2.24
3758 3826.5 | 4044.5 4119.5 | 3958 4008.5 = 5.68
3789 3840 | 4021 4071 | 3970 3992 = 2.40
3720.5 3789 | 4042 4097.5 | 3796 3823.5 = 4.67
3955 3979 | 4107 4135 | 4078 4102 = -2.78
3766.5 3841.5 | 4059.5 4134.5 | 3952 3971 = 5.52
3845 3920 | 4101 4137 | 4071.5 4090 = -2.21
